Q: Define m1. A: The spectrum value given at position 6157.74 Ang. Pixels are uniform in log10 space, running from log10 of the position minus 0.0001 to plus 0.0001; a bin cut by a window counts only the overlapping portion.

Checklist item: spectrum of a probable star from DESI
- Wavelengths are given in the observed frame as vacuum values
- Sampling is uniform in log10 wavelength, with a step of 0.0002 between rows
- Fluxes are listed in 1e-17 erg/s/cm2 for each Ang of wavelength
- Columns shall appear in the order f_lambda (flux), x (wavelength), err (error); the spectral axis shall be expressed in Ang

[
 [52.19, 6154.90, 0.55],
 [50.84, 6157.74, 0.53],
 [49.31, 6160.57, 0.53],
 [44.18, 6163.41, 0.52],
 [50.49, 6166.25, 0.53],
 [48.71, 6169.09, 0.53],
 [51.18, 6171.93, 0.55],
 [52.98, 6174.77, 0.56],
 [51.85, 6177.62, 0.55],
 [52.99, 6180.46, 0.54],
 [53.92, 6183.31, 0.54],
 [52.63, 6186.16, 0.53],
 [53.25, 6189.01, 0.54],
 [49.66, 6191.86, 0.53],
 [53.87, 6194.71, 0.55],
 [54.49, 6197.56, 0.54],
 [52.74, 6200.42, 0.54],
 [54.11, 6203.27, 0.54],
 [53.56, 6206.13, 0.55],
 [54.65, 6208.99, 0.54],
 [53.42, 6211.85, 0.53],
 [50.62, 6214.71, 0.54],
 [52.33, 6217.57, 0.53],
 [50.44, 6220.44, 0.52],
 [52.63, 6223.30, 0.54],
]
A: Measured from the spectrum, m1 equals 50.84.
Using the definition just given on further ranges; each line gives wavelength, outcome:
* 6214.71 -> 50.62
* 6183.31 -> 53.92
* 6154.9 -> 52.19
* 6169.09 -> 48.71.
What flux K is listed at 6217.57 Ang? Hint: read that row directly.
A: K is 52.33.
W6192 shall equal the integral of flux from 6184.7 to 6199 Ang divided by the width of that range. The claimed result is 52.8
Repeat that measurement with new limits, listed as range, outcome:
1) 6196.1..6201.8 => 53.6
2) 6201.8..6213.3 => 53.9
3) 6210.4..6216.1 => 52.1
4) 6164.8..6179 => 51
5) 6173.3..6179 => 52.4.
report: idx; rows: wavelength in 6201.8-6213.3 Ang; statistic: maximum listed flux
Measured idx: 54.65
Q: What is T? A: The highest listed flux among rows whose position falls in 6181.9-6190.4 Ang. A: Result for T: 53.92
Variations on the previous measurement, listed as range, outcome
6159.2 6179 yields 52.98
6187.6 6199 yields 54.49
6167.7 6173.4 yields 51.18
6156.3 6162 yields 50.84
